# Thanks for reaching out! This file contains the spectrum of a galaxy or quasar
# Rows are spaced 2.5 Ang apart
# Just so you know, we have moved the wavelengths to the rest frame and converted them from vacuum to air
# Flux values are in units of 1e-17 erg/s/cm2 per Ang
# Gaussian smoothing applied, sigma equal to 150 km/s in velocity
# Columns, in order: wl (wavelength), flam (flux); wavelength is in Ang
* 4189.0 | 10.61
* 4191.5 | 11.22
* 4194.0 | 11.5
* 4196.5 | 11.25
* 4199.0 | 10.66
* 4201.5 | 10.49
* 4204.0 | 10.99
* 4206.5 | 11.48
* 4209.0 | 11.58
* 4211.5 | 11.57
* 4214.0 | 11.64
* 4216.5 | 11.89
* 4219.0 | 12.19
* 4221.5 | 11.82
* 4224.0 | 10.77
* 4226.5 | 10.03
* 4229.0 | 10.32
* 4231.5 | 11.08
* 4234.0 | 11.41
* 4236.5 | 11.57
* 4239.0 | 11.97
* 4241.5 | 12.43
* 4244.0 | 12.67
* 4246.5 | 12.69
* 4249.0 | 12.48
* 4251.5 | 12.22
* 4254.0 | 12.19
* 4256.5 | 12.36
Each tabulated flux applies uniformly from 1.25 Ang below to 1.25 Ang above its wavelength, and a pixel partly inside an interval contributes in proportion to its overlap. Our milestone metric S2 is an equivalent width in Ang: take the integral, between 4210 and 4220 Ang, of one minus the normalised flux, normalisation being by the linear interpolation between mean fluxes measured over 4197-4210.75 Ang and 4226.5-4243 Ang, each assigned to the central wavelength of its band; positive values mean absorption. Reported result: -0.6 Ang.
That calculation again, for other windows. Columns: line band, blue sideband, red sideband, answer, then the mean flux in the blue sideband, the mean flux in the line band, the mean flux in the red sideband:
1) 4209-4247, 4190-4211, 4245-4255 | 0.86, 11.2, 11.6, 12.4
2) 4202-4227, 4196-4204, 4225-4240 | -1.17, 10.8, 11.4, 11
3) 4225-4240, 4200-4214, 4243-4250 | 1.35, 11.2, 11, 12.6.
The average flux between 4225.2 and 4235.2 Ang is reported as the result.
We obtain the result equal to 10.7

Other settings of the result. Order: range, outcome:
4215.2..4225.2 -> 11.7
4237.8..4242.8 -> 12.2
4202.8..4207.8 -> 11.2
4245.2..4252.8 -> 12.5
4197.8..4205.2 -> 10.7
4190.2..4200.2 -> 11.2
